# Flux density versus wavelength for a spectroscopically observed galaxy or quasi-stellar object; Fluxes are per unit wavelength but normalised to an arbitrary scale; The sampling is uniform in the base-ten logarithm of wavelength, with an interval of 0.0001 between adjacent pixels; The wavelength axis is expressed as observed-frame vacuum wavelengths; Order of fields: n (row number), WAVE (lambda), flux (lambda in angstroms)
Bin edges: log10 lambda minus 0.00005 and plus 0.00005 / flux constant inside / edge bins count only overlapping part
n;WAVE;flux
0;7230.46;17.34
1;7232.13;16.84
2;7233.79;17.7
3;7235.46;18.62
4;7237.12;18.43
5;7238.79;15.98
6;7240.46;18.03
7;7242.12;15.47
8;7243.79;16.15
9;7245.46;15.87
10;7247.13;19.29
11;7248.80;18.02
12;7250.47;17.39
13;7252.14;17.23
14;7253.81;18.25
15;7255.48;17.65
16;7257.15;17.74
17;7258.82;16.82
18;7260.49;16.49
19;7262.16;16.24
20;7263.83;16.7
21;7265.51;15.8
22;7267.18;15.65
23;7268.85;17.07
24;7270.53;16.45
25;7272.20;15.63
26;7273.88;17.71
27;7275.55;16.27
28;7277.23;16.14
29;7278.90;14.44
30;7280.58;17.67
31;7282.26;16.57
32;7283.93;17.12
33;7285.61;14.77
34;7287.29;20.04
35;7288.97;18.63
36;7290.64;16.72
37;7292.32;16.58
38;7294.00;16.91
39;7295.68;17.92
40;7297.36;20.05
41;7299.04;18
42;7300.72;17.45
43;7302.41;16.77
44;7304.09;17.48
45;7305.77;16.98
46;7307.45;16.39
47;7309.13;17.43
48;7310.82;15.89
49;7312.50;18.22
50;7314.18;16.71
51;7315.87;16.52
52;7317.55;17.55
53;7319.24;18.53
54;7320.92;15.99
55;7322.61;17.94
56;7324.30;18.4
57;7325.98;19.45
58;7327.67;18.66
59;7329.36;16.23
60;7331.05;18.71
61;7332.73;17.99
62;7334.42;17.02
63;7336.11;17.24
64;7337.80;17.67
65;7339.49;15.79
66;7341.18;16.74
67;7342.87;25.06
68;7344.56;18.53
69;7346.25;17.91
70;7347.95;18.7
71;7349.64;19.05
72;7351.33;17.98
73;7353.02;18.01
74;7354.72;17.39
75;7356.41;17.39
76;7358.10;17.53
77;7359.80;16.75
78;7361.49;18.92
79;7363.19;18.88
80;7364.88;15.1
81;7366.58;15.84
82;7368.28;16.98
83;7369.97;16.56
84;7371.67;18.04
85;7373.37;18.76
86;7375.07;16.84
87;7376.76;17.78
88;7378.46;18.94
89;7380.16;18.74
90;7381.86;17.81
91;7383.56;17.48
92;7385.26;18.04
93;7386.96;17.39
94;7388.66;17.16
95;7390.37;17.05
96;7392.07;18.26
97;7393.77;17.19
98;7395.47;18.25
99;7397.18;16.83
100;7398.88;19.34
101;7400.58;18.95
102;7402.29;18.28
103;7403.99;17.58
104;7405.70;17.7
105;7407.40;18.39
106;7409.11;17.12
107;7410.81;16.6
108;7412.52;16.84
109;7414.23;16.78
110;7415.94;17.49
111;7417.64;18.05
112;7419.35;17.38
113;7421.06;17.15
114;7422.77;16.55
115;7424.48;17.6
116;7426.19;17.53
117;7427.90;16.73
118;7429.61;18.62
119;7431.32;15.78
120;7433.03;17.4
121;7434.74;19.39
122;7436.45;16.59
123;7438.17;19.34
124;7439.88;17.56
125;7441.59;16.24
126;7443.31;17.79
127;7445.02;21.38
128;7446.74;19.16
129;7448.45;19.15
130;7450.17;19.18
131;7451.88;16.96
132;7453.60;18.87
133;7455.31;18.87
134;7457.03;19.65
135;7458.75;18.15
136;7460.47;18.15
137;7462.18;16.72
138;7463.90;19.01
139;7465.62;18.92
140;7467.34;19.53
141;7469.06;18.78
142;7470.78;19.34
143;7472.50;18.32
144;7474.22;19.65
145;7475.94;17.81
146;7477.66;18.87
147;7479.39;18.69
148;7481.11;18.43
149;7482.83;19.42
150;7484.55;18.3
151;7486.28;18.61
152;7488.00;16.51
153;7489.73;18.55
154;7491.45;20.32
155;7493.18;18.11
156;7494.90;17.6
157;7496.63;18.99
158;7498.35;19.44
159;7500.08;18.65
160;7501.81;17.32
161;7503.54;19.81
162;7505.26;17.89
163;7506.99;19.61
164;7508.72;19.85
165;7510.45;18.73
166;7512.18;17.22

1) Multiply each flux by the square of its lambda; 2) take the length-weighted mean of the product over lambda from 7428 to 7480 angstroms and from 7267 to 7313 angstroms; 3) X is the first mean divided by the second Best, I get 1.1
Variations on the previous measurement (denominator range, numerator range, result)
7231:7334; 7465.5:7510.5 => 1.15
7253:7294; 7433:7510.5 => 1.17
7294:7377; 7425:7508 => 1.08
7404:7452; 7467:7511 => 1.07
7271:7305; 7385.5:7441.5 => 1.06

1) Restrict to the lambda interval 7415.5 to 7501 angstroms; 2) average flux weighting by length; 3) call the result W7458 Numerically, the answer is 18.3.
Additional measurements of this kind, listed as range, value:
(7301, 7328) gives 17.4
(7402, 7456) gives 17.8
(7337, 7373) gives 17.9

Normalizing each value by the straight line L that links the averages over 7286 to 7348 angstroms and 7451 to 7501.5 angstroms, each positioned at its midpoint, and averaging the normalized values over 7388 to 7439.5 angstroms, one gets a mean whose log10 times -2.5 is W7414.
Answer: 0.04 mag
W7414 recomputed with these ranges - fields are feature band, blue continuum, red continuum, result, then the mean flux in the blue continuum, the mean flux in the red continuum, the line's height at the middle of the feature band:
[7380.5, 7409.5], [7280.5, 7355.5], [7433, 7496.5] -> 0.02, 17.7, 18.5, 18.2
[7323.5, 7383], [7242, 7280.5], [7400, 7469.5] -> -0.03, 16.8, 18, 17.4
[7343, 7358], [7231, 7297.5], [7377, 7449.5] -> -0.06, 17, 17.8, 17.5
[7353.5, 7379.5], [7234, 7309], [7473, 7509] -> 0.02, 17.1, 18.7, 17.8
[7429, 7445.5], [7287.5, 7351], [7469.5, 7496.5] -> 0.03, 17.8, 18.6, 18.4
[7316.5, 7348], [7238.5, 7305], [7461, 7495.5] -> -0.04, 17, 18.6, 17.5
